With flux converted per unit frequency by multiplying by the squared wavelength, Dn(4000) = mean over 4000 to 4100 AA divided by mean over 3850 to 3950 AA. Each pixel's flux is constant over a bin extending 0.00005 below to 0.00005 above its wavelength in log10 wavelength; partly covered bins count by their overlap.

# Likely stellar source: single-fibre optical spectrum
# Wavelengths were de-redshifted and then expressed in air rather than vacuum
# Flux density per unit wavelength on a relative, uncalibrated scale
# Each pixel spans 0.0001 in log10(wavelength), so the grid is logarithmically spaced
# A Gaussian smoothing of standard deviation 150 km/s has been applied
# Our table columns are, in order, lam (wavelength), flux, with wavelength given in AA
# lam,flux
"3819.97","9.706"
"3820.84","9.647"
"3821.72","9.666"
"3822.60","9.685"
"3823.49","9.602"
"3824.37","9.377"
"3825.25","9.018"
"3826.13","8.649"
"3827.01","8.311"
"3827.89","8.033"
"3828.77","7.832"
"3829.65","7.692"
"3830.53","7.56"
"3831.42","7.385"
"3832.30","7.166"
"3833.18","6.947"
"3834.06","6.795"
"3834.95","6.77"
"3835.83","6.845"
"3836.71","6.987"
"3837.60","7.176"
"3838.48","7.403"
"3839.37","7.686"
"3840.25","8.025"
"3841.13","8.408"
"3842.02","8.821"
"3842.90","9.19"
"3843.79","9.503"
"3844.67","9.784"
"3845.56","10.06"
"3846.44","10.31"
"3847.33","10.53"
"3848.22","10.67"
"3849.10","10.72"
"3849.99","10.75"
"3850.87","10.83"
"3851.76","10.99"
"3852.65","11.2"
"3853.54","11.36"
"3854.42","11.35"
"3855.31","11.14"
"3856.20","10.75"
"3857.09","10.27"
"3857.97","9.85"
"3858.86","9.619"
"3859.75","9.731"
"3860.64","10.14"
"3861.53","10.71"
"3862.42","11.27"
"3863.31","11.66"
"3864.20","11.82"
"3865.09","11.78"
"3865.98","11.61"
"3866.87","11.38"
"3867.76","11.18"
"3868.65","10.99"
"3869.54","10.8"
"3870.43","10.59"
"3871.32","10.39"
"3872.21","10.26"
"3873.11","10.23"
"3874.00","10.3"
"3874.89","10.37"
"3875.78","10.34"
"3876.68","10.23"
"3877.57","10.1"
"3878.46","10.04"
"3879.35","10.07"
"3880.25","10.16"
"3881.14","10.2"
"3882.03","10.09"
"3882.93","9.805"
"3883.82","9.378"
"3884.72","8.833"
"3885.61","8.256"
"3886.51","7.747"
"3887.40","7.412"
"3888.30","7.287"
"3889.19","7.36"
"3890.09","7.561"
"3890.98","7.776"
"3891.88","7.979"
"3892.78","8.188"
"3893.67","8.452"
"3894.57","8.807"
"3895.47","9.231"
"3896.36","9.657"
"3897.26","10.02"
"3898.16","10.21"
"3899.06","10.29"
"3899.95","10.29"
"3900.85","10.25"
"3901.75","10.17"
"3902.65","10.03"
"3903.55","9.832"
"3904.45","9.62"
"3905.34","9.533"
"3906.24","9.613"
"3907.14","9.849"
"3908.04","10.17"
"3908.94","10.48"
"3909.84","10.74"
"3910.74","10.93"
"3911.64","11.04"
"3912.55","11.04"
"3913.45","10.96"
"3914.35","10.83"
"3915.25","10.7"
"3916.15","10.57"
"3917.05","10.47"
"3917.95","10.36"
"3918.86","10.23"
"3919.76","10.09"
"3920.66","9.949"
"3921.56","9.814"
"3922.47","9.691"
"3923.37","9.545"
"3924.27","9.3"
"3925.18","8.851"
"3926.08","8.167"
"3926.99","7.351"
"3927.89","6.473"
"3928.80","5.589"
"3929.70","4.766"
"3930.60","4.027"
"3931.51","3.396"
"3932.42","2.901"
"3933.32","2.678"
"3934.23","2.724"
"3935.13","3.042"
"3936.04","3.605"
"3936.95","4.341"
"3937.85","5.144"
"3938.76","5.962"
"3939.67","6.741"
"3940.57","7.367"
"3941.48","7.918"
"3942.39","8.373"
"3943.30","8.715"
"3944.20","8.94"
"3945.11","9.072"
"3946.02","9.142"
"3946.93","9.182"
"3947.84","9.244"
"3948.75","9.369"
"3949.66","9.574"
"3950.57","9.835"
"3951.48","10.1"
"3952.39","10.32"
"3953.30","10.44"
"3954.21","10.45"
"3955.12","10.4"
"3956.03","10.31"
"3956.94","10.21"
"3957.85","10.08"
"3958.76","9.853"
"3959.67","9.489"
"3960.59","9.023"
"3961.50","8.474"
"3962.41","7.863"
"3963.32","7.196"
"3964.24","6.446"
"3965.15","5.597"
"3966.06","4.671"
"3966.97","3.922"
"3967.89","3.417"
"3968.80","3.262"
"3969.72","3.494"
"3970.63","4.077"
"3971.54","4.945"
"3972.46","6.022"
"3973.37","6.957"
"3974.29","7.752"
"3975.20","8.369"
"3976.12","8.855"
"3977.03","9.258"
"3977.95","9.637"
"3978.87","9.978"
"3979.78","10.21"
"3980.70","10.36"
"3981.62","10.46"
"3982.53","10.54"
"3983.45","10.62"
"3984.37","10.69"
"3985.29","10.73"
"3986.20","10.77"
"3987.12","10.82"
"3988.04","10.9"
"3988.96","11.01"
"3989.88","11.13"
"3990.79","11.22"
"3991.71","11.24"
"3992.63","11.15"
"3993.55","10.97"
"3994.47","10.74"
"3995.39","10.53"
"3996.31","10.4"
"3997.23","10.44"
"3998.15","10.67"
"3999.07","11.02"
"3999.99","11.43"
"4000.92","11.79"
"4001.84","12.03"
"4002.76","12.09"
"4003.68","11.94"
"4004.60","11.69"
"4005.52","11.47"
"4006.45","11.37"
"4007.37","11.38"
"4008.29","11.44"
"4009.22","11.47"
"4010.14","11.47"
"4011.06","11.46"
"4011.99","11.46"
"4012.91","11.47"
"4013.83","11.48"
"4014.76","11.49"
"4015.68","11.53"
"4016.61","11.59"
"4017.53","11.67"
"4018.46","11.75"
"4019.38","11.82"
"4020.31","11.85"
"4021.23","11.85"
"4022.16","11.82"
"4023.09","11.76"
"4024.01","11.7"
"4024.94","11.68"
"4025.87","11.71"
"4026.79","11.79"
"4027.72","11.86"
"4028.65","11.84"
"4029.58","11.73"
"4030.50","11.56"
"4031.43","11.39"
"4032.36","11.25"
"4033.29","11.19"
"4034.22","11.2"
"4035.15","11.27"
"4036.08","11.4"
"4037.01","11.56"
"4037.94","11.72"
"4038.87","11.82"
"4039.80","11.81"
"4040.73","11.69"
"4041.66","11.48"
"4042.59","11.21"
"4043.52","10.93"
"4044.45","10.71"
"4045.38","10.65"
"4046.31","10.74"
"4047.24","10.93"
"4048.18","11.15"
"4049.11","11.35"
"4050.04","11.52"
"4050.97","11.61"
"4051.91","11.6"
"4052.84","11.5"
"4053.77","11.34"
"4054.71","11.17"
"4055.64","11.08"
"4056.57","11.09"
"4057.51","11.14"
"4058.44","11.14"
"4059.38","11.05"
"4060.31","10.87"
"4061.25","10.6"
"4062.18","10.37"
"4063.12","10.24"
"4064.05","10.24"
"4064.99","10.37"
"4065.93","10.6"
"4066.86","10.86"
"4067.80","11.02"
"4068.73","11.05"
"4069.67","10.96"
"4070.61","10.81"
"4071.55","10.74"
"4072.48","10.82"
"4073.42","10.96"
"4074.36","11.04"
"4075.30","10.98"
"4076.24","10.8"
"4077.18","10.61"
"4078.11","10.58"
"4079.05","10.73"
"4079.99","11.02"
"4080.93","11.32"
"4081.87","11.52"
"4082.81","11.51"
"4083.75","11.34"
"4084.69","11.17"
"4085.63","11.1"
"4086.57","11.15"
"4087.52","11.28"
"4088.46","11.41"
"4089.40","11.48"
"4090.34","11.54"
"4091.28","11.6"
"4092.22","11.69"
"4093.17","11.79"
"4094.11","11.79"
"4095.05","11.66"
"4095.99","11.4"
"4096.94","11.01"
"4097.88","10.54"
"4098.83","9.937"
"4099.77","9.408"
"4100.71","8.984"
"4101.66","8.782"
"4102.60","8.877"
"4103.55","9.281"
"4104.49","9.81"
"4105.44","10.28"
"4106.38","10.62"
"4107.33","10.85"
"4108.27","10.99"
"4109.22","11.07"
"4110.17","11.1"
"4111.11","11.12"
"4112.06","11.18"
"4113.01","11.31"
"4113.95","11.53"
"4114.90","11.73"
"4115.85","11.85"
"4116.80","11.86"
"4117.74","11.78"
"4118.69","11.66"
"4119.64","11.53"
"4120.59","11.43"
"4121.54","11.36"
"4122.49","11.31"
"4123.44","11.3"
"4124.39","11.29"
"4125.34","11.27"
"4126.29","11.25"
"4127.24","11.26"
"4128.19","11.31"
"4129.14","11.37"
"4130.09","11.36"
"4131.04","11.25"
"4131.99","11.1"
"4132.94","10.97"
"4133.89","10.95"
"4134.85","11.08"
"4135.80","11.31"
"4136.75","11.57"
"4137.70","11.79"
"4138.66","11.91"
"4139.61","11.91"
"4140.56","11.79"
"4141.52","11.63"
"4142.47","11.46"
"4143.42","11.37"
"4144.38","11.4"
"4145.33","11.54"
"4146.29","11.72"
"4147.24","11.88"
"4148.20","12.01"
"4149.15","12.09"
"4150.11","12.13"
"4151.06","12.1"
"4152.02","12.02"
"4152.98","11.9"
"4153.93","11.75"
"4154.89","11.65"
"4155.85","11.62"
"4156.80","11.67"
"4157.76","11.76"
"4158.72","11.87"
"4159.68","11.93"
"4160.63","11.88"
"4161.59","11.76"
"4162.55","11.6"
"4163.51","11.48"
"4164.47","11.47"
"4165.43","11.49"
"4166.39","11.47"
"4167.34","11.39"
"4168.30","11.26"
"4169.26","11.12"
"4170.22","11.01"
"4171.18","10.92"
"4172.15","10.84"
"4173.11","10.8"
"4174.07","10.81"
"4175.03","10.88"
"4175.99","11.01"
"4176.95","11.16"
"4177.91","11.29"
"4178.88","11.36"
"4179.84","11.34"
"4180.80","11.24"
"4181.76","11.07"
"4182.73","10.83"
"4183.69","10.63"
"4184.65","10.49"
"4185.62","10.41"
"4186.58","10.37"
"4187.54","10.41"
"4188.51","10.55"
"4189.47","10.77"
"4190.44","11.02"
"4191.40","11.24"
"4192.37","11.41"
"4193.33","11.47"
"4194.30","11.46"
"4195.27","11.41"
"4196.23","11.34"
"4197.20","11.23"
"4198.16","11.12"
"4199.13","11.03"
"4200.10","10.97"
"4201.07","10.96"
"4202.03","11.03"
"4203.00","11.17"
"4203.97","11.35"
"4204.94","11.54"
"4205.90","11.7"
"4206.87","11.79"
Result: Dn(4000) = 1.33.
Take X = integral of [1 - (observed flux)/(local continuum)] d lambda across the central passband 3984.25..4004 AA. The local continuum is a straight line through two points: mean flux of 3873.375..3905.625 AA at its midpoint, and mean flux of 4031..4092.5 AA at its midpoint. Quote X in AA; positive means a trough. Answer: -1.25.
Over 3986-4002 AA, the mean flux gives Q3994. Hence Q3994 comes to 11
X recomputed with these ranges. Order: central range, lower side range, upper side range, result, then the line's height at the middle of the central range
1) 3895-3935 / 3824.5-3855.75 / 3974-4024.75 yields 4.07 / 9.9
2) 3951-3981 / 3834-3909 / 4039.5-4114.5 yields 6.89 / 10.3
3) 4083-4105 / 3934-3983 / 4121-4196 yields -1.18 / 10.2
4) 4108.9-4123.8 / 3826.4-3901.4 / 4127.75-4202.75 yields -0.57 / 11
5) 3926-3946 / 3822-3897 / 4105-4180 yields 8.33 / 9.96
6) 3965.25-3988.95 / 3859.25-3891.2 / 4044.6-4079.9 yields 5.51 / 10.5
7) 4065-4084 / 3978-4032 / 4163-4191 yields 0.37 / 11.2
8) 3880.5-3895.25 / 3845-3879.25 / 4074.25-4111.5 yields 3.06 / 10.7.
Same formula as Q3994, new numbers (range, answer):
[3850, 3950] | 9.16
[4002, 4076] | 11.3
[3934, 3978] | 7.54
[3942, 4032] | 9.98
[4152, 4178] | 11.4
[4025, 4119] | 11.1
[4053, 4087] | 10.9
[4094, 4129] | 10.9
